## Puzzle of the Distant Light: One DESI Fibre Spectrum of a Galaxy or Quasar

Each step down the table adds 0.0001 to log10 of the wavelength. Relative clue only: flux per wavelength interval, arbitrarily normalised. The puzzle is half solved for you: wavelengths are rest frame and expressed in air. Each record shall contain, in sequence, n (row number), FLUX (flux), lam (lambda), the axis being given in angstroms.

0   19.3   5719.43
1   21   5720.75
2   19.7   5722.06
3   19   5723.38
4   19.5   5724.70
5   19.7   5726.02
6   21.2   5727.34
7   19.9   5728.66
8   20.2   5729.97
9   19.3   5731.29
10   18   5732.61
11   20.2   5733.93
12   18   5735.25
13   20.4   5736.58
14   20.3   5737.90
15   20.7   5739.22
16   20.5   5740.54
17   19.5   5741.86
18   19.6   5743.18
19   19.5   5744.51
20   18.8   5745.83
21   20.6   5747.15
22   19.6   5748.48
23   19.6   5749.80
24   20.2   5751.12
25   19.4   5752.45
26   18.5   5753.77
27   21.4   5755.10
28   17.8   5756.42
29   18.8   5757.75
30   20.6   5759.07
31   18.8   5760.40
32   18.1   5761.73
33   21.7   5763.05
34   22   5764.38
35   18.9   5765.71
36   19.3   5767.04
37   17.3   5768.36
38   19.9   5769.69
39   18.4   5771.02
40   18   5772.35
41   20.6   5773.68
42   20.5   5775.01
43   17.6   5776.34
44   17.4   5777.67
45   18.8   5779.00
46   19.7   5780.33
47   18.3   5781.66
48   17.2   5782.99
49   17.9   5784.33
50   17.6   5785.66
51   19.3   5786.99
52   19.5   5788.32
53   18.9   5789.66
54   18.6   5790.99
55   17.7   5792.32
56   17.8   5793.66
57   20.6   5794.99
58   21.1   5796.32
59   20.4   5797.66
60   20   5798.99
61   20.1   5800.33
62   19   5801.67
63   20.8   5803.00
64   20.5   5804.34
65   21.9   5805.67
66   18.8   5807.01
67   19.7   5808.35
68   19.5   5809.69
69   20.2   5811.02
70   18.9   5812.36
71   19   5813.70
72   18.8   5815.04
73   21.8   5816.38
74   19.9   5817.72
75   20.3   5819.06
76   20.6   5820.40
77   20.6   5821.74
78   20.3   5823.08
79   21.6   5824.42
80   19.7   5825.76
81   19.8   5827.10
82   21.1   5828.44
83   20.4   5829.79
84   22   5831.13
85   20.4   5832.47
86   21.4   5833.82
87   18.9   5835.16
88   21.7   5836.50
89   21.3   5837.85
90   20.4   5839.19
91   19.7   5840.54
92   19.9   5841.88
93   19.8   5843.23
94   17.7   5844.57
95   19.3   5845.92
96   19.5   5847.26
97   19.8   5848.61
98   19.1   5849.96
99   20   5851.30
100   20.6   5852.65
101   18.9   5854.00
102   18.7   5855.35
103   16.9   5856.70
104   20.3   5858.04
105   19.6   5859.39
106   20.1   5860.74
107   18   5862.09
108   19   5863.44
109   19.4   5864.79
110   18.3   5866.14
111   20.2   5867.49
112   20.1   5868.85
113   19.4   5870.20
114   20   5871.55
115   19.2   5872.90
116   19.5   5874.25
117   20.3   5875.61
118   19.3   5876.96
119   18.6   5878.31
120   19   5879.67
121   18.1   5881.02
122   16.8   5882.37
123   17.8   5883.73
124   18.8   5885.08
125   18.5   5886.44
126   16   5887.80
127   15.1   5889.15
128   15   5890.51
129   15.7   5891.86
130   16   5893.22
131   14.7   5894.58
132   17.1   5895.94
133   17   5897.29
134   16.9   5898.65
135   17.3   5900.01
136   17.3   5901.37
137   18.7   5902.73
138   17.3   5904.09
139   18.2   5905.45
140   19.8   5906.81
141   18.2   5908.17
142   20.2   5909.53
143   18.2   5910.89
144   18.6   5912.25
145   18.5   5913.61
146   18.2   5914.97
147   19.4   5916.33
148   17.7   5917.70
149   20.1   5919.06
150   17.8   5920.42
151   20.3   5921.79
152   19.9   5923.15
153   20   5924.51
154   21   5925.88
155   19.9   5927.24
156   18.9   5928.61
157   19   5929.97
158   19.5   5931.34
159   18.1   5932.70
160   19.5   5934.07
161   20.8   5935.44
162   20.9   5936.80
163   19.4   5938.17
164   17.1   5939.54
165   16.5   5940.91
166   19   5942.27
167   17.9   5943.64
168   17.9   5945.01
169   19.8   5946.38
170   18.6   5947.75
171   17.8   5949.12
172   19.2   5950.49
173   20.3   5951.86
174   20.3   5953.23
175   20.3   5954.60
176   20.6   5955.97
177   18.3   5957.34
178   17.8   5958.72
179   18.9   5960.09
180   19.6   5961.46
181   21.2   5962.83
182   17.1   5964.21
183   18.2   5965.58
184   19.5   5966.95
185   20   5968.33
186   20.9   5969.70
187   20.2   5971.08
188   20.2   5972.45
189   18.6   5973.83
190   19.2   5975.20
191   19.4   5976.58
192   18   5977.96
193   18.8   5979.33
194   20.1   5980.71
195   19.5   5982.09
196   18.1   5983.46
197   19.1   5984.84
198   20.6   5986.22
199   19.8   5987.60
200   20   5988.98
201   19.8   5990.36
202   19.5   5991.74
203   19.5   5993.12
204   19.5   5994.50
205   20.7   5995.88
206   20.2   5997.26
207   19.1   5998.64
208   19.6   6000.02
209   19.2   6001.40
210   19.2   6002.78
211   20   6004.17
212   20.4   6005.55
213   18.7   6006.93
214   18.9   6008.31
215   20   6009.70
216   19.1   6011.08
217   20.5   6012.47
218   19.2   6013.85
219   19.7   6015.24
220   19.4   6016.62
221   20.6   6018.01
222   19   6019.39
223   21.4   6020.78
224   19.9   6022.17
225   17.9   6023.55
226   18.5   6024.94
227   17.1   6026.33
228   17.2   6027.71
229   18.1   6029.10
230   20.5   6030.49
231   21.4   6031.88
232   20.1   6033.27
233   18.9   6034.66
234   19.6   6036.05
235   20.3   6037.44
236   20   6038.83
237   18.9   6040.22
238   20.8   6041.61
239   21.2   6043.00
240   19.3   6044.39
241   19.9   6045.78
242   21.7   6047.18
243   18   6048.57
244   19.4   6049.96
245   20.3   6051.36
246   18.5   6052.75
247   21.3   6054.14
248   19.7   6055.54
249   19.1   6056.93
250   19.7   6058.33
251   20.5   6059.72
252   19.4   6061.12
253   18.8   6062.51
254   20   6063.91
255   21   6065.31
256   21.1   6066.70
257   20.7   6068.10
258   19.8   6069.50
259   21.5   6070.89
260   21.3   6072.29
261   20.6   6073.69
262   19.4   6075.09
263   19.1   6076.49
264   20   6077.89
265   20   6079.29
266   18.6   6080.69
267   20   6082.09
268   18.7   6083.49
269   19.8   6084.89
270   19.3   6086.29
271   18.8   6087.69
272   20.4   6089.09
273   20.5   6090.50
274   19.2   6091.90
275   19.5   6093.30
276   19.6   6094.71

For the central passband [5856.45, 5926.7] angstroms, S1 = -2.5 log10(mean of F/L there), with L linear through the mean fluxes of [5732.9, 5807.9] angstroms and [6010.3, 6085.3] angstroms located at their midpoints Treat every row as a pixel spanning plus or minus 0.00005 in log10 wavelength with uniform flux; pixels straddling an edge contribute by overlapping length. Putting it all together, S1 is 0.06 mag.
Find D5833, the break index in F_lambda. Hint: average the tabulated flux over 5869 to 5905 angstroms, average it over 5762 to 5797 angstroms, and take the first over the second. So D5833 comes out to 0.9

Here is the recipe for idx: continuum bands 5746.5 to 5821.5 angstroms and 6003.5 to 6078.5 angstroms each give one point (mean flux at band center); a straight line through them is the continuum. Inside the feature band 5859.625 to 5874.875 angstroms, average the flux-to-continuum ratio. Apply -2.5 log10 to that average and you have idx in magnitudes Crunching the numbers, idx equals 0.01 mag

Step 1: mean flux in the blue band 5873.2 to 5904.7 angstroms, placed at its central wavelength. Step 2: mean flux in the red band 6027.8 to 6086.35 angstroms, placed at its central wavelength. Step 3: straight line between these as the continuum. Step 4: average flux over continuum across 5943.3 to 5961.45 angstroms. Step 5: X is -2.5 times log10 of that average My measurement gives -0.04 mag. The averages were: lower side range 17.4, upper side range 19.9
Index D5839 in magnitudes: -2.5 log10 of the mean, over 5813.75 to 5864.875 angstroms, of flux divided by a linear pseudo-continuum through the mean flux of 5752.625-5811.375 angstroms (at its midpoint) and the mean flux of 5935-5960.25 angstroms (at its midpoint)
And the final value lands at -0.04 mag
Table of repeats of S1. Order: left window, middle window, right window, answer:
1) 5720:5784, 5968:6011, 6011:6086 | 0.007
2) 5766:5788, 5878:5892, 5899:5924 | 0.085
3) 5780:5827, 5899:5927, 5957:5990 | 0.033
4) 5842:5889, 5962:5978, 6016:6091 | -0.001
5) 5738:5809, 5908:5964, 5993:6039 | 0.018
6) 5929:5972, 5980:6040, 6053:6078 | 0.008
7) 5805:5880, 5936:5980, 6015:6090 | 0.037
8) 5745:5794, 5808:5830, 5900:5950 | -0.063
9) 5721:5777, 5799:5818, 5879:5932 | -0.050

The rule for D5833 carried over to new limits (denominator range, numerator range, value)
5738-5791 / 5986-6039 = 1.02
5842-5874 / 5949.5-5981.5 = 1.00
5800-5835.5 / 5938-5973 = 0.94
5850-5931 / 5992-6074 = 1.07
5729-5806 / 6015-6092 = 1.02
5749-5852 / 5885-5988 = 0.95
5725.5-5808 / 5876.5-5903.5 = 0.88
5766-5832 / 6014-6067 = 1.01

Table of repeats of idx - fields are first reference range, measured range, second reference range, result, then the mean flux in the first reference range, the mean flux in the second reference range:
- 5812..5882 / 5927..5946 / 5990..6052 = 0.04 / 19.7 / 19.6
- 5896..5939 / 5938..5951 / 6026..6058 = 0.05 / 18.9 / 19.7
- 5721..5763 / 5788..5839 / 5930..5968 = -0.04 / 19.6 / 19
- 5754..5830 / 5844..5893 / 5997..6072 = 0.05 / 19.5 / 19.7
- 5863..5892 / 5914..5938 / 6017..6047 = -0.04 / 18.4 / 19.6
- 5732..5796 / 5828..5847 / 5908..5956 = -0.06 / 19.2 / 19.1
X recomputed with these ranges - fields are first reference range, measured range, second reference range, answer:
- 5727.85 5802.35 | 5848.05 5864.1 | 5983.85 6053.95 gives 0.01 mag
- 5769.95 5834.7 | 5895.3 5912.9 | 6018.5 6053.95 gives 0.09 mag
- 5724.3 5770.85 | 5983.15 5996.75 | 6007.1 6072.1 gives 0.00 mag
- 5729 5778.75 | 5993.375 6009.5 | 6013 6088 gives 0.00 mag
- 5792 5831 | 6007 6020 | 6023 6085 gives 0.01 mag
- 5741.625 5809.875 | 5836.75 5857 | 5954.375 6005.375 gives -0.01 mag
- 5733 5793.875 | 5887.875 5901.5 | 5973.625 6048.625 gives 0.20 mag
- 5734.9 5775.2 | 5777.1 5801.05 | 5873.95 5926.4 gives 0.02 mag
